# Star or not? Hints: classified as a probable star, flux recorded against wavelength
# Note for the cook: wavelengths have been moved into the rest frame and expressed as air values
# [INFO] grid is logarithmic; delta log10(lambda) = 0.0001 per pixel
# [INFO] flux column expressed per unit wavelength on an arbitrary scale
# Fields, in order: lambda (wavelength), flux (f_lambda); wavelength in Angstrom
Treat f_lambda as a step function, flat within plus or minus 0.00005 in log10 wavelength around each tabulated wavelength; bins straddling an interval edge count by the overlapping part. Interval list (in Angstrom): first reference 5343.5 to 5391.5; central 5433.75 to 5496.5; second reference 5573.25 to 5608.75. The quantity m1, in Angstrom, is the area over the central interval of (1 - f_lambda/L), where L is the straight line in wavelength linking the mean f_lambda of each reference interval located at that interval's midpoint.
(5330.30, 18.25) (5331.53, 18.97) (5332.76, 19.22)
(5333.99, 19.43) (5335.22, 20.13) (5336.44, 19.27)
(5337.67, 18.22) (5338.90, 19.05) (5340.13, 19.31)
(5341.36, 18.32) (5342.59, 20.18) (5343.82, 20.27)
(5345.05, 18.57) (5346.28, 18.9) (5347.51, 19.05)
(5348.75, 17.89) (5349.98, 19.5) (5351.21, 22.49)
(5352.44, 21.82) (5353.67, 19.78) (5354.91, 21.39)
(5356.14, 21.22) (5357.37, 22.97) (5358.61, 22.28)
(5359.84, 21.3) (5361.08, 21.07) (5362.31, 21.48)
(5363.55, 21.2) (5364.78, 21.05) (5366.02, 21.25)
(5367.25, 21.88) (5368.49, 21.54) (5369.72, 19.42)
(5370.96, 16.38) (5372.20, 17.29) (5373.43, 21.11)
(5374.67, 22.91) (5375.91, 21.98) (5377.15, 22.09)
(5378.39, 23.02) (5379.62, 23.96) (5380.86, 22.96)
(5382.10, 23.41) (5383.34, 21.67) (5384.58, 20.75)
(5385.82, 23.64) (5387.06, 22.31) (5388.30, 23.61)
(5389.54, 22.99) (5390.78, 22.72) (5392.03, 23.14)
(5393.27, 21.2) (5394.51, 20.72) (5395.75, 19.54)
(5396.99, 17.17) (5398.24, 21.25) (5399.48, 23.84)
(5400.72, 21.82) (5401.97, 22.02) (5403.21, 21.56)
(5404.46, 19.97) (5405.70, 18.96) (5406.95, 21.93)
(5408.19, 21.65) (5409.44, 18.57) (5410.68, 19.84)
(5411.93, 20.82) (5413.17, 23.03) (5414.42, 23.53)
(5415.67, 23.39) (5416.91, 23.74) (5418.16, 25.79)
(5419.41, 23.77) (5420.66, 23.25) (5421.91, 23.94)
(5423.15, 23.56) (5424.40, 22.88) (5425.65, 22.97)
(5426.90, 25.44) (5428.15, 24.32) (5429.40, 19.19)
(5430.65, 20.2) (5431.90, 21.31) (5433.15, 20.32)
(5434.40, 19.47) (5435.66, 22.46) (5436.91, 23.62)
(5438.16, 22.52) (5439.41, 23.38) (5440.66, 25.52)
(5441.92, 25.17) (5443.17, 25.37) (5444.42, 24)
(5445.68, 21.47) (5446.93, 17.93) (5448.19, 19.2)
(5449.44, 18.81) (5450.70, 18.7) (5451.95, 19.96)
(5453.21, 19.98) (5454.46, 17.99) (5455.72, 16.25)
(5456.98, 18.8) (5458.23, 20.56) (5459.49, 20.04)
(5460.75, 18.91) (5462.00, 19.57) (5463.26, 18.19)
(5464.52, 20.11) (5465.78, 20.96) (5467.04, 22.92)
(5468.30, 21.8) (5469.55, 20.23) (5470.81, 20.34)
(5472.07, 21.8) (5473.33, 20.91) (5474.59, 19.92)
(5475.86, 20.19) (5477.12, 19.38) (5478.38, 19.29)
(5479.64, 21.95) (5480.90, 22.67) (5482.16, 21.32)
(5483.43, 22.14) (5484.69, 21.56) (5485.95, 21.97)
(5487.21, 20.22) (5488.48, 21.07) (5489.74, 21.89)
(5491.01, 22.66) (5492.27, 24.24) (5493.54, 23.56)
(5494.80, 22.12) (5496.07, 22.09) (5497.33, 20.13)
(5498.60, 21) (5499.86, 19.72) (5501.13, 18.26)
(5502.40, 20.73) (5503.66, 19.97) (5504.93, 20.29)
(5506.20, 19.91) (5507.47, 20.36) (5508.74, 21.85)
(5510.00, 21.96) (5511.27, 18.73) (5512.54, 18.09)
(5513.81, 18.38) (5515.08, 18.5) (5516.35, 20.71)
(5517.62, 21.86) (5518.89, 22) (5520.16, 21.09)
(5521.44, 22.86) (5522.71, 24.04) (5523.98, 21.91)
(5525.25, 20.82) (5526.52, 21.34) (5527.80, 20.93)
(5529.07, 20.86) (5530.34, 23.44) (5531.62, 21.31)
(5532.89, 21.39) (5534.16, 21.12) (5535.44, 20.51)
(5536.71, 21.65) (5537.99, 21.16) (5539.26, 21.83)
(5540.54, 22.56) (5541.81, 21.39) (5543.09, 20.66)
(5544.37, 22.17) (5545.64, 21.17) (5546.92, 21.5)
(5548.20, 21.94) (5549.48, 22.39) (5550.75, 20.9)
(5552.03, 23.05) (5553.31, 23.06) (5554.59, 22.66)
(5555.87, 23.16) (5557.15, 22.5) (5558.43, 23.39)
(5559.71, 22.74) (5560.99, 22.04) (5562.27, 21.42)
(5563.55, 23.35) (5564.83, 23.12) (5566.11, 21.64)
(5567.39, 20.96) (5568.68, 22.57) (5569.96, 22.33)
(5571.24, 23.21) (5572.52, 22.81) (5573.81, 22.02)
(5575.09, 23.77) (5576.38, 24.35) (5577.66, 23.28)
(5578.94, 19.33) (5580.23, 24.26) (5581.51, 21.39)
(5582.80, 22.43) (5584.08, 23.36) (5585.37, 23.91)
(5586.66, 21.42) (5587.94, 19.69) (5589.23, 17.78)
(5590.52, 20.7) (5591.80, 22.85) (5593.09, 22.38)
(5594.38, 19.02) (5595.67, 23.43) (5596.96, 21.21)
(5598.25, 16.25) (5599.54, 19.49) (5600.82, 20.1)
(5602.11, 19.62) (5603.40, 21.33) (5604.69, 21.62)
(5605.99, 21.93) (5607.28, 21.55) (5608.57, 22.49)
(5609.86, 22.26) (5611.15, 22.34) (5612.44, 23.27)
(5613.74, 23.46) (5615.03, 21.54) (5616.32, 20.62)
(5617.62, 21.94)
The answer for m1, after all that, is 0.72 Angstrom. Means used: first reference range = 21.3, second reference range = 21.4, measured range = 21.1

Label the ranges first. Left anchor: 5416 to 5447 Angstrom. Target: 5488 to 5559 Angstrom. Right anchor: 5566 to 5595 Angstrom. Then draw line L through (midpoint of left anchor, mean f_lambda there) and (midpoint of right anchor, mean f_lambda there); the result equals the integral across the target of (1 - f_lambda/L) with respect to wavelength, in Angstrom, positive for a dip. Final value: 3.00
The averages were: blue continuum 23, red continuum 22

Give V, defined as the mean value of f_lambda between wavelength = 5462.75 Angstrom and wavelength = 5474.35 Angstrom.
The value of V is 20.8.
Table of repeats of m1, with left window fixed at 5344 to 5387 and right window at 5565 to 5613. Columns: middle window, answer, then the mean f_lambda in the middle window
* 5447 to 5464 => 1.89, 19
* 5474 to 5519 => 1.28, 20.8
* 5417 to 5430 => -1.39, 23.5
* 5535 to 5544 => 0.05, 21.4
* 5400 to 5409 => 0.04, 21.1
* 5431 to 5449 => -0.76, 22.2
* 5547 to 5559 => -0.50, 22.5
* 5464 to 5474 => 0.11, 21.2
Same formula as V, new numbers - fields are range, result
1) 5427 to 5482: 20.9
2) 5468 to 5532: 21.1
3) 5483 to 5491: 21.6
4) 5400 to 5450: 22.2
